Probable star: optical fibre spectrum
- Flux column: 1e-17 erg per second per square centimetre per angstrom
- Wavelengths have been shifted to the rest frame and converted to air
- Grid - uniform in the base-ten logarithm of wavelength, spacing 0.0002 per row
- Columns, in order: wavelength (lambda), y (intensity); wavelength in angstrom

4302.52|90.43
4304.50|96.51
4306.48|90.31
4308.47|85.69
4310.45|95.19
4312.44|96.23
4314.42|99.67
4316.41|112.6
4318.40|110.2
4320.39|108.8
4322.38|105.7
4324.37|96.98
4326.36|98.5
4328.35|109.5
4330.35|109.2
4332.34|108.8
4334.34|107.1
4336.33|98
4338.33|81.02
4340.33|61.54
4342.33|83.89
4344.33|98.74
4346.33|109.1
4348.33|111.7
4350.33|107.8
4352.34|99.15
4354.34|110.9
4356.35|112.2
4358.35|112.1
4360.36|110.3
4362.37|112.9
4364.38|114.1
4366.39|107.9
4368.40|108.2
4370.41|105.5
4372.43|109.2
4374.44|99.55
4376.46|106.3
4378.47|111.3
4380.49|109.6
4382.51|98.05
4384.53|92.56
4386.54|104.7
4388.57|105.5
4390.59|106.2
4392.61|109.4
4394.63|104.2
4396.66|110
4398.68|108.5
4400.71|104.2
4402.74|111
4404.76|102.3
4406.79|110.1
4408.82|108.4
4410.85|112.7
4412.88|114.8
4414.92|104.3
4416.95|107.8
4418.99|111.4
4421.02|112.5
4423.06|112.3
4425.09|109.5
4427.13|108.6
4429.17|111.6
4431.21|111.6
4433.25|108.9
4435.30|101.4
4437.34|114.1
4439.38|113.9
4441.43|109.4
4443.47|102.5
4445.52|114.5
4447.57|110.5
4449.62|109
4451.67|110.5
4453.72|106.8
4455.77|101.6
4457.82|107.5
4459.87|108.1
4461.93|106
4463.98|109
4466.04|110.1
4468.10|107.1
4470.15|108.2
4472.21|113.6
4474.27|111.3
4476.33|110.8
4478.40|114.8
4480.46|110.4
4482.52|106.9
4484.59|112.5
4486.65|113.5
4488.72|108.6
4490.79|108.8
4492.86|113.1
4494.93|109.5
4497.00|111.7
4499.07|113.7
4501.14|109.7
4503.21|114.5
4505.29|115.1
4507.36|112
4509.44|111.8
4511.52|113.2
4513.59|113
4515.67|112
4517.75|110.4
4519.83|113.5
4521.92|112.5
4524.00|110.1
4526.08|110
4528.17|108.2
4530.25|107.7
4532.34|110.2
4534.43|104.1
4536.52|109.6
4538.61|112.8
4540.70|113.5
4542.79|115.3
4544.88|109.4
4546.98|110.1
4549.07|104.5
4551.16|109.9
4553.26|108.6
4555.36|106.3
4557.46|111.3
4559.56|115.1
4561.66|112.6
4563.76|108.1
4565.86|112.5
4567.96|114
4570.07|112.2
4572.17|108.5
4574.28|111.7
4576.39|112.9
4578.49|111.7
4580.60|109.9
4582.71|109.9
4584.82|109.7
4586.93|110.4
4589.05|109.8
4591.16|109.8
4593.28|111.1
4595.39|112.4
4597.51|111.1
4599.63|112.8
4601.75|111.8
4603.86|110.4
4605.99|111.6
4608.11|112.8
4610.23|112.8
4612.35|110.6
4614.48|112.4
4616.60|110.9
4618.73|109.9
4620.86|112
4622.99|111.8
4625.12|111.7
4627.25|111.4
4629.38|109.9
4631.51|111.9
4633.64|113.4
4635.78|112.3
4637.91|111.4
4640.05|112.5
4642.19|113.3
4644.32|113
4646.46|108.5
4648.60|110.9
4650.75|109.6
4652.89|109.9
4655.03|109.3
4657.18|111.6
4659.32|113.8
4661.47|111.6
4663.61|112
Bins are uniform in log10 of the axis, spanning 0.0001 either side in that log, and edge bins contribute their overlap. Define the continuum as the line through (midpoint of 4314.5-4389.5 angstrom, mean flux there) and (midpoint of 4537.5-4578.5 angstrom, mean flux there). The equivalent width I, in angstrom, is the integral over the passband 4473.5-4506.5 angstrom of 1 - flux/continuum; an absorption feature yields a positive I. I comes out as -0.9 angstrom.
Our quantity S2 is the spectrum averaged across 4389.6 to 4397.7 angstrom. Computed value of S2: 108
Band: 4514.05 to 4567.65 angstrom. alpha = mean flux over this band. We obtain 110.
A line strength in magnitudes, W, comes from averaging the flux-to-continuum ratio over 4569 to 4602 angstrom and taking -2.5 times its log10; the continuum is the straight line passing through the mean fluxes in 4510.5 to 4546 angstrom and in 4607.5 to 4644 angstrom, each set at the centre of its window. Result 0.01 mag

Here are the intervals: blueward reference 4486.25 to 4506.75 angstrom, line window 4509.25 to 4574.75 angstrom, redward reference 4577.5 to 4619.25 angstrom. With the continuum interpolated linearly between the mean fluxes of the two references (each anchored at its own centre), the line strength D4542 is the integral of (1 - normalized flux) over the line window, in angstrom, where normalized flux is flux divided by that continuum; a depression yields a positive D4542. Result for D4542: 0.5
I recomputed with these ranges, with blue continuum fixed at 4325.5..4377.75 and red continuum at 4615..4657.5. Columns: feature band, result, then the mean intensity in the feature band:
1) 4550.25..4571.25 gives -0.3 angstrom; 111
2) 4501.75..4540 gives -1.1 angstrom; 111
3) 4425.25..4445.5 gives -0.7 angstrom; 109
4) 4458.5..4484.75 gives -0.7 angstrom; 110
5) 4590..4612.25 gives -0.3 angstrom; 112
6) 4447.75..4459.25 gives -0.1 angstrom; 107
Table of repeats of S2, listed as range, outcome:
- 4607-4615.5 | 112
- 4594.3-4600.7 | 112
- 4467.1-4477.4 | 110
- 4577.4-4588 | 110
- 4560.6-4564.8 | 110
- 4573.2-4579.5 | 112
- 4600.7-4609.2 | 112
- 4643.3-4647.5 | 111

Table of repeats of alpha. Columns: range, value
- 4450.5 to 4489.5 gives 109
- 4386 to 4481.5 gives 109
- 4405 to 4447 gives 110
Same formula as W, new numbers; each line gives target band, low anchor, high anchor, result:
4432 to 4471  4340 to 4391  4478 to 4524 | 0.01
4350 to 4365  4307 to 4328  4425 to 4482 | -0.07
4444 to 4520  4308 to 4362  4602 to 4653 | -0.04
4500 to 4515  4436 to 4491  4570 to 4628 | -0.03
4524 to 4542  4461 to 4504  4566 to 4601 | 0.01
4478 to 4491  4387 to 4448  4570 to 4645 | -0.01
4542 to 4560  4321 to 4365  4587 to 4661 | -0.01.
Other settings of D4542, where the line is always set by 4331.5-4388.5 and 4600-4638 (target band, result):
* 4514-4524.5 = -0.3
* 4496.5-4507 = -0.5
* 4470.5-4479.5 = -0.4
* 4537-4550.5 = -0.2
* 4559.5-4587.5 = -0.3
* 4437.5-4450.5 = -0.5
